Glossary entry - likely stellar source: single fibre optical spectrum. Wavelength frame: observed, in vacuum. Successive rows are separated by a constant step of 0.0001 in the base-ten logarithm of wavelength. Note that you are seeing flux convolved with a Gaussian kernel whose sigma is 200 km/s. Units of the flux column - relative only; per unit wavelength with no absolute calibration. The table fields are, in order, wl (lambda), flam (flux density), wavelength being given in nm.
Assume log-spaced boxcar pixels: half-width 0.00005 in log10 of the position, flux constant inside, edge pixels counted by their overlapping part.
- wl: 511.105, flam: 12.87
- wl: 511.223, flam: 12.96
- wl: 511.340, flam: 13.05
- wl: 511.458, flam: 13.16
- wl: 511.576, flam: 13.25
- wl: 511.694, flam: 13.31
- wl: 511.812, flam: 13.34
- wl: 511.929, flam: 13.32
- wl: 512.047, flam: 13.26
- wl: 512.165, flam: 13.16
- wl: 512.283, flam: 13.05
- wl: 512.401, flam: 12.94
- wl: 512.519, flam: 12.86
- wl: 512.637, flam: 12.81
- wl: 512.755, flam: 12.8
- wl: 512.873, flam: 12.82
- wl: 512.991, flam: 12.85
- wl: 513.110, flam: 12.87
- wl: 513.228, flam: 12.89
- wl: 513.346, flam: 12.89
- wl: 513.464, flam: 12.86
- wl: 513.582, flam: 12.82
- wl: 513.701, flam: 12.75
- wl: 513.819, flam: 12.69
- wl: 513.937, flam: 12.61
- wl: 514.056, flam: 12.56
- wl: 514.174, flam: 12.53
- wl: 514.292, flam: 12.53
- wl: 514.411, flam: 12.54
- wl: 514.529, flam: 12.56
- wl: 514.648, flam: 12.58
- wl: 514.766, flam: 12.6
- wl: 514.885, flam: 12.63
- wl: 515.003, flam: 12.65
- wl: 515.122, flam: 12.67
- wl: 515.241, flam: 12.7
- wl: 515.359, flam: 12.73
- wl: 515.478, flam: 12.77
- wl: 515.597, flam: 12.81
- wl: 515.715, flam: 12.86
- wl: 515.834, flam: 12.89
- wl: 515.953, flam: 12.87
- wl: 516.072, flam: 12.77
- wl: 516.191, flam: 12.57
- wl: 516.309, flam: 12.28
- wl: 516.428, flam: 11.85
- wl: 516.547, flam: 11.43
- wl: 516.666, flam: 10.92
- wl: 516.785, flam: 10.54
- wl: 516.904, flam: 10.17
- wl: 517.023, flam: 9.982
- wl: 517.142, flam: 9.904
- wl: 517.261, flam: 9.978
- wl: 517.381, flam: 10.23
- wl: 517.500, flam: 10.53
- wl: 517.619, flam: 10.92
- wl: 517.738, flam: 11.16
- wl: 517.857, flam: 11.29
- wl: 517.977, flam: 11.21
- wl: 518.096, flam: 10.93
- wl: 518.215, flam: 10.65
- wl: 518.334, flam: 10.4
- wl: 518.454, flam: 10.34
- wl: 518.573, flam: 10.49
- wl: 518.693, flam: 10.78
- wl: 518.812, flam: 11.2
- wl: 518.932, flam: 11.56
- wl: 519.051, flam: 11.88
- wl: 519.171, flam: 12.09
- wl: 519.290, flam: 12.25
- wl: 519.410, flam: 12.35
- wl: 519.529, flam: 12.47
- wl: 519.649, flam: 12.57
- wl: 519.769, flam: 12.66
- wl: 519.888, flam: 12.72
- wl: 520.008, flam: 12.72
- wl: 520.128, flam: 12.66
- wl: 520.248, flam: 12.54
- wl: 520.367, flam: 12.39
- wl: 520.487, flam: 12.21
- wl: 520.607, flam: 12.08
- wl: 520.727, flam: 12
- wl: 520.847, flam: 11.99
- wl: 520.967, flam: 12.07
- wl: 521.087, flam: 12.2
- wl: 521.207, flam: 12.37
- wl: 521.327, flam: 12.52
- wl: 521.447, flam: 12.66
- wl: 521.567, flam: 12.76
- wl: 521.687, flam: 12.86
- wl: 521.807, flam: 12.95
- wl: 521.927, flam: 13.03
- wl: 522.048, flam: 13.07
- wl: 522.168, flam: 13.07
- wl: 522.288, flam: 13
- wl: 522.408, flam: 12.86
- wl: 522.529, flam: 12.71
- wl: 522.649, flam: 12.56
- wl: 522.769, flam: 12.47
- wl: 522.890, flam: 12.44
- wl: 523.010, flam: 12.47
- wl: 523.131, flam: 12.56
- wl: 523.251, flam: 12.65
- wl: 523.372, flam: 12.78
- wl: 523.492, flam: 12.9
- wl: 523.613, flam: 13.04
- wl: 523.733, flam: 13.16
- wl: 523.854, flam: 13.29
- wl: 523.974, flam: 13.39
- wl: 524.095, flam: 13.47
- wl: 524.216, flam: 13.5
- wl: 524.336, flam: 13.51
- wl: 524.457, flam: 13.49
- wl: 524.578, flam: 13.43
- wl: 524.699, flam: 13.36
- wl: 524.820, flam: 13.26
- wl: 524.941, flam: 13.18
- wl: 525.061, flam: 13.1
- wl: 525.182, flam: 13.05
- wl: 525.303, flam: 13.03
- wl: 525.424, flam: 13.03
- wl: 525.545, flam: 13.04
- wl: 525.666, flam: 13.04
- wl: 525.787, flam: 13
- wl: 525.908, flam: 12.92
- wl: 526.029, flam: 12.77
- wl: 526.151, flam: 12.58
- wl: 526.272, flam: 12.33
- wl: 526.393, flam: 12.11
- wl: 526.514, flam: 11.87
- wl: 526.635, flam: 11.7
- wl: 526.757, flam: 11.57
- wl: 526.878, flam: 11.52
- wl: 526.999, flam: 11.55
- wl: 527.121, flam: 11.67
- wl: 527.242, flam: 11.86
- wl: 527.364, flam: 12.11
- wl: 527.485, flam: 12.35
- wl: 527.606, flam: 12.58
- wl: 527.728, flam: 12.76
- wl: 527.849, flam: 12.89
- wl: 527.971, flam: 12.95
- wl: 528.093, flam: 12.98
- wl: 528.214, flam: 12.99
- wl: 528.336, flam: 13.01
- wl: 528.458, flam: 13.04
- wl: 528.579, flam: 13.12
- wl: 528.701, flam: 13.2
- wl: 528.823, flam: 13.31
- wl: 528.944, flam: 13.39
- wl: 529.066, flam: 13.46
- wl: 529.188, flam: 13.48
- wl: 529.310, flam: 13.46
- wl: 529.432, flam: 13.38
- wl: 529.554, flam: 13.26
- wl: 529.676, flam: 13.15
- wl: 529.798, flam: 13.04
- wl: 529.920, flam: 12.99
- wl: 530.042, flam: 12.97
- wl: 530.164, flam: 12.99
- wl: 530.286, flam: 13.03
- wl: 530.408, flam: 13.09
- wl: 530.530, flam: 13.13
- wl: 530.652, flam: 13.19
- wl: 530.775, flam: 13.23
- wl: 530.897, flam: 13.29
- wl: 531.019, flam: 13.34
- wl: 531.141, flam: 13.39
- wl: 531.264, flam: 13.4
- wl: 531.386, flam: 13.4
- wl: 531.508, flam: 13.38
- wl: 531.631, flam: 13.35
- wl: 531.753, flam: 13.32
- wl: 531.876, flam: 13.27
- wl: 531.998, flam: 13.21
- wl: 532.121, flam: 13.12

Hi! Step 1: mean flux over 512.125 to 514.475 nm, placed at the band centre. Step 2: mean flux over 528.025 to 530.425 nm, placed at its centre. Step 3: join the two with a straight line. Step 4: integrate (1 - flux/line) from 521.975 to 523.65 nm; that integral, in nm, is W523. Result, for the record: 0.03 nm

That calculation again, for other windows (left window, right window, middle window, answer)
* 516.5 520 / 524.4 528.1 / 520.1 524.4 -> -0.30 nm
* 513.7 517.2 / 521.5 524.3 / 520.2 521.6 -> 0.05 nm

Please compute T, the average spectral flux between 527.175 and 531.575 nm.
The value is 13.1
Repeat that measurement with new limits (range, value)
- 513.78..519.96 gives 11.8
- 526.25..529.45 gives 12.6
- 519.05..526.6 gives 12.7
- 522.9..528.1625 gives 12.7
